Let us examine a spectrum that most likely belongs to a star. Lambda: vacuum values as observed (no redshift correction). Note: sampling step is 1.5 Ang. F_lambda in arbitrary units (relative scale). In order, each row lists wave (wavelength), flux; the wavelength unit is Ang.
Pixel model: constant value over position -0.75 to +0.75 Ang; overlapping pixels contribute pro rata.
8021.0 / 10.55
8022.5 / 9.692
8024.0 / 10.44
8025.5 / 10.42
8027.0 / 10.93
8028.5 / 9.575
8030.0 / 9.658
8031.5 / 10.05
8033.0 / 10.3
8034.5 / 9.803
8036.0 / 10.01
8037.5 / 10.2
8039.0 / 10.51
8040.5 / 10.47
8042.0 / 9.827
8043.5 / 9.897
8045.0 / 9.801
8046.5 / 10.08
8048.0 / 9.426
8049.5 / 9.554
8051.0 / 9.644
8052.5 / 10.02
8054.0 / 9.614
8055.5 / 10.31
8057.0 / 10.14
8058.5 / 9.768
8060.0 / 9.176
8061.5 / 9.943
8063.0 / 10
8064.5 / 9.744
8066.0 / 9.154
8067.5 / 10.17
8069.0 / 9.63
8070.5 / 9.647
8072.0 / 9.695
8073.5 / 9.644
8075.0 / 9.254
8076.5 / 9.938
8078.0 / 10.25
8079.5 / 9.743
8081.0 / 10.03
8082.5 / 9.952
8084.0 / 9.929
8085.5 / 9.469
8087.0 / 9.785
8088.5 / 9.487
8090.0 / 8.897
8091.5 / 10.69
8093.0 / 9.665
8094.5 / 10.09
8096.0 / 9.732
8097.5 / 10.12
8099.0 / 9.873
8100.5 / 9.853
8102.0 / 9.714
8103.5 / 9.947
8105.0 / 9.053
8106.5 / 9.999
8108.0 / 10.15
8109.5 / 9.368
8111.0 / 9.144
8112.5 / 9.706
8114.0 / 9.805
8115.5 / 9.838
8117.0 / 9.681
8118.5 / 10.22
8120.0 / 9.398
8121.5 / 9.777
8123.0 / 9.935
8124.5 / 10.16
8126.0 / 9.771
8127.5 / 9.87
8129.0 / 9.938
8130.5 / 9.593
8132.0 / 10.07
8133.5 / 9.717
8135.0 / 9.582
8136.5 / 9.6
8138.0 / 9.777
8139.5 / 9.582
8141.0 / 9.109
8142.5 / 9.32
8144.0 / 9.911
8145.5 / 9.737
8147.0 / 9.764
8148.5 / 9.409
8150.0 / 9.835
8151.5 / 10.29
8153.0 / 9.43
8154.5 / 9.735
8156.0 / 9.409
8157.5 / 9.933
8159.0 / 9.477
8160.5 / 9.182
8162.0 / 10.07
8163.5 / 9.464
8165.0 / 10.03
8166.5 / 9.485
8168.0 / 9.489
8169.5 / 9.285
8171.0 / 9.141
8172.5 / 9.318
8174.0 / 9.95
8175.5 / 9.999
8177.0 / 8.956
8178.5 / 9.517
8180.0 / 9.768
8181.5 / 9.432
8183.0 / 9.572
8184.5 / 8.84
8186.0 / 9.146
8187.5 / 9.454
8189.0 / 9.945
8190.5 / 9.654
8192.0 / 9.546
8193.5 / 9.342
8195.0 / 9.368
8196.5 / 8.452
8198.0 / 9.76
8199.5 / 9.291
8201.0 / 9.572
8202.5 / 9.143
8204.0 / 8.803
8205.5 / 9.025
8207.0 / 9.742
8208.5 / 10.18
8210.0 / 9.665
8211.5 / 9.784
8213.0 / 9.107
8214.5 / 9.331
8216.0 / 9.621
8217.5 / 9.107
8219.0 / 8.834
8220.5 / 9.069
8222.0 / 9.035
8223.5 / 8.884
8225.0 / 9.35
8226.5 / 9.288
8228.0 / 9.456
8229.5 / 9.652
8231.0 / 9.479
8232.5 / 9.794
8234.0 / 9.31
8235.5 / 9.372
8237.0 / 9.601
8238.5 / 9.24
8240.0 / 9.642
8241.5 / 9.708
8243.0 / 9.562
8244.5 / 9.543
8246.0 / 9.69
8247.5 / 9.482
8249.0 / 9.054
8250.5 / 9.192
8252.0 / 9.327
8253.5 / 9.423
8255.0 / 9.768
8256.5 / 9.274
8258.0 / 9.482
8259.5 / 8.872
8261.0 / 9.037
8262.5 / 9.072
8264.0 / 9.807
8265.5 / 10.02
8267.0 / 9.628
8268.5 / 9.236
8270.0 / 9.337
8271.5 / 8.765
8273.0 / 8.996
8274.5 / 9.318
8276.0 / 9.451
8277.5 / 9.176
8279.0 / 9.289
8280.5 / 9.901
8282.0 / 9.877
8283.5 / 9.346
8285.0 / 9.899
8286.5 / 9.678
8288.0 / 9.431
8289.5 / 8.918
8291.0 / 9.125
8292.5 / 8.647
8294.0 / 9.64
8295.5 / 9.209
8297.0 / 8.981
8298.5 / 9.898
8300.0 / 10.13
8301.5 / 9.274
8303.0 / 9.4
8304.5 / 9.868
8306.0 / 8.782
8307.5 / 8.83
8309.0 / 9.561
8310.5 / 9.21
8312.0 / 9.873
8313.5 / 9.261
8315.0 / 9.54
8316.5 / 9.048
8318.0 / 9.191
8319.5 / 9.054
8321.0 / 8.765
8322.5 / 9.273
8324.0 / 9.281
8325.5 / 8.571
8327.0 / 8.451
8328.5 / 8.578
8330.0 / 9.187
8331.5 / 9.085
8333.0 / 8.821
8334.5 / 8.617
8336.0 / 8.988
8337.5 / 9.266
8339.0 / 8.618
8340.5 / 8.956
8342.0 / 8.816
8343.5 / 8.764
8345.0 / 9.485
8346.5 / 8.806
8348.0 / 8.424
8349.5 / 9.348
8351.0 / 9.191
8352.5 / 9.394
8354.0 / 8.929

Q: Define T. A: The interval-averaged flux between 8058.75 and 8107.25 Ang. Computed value 9.76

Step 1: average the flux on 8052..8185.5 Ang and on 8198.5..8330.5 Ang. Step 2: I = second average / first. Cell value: 0.96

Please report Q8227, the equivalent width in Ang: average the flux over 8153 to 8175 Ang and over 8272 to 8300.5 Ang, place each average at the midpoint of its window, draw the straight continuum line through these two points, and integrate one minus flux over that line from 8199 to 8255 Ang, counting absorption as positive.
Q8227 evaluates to 0.5 Ang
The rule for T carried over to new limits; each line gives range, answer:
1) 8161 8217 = 9.46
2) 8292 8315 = 9.38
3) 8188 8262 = 9.38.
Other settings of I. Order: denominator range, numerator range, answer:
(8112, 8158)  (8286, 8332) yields 0.95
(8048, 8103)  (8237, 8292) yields 0.96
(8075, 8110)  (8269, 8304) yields 0.96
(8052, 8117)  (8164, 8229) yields 0.96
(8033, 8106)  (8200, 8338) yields 0.95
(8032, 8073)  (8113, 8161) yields 0.98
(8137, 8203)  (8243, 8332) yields 0.98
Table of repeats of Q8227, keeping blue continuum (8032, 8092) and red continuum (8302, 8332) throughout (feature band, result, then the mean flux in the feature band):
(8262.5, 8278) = -0.2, 9.36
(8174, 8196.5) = 0.1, 9.45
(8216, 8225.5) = 0.3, 9.08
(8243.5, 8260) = -0.1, 9.38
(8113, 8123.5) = -0.1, 9.8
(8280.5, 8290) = -0.4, 9.57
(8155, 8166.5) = -0.1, 9.64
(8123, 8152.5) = -0.3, 9.74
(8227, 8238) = -0.2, 9.51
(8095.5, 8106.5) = 0.0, 9.77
